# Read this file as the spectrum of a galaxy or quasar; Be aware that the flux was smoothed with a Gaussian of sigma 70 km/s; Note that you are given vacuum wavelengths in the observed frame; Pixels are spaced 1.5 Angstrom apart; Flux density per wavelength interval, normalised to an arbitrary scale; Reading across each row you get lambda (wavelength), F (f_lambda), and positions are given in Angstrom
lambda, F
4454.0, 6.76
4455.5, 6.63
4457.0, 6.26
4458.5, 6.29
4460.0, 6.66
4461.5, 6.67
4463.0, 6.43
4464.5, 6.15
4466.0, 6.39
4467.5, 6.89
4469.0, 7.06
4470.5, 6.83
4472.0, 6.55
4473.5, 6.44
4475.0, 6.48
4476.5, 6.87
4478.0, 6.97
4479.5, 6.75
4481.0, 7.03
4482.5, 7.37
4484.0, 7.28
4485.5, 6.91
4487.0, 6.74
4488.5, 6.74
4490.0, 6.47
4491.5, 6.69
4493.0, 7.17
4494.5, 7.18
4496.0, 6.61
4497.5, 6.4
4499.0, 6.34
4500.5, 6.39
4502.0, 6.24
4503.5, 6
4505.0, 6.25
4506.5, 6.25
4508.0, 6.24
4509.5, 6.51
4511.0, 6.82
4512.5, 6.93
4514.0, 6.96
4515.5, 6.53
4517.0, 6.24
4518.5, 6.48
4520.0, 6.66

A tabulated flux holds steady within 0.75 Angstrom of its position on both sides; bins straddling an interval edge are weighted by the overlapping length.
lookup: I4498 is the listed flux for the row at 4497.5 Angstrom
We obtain 6.4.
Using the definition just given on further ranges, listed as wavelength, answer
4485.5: 6.91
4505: 6.25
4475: 6.48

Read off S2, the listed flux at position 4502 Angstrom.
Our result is 6.24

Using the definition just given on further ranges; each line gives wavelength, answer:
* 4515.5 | 6.53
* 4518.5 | 6.48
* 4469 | 7.06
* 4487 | 6.74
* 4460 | 6.66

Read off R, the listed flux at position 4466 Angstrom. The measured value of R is 6.39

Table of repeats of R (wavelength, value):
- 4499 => 6.34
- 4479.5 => 6.75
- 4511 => 6.82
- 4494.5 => 7.18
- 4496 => 6.61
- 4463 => 6.43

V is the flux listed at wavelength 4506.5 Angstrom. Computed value 6.25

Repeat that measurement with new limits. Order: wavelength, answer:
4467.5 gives 6.89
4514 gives 6.96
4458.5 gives 6.29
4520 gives 6.66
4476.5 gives 6.87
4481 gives 7.03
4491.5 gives 6.69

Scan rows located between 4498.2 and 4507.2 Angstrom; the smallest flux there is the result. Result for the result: 6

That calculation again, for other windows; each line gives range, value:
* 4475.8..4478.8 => 6.87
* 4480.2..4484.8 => 7.03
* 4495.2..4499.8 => 6.34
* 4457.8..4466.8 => 6.15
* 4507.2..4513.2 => 6.24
